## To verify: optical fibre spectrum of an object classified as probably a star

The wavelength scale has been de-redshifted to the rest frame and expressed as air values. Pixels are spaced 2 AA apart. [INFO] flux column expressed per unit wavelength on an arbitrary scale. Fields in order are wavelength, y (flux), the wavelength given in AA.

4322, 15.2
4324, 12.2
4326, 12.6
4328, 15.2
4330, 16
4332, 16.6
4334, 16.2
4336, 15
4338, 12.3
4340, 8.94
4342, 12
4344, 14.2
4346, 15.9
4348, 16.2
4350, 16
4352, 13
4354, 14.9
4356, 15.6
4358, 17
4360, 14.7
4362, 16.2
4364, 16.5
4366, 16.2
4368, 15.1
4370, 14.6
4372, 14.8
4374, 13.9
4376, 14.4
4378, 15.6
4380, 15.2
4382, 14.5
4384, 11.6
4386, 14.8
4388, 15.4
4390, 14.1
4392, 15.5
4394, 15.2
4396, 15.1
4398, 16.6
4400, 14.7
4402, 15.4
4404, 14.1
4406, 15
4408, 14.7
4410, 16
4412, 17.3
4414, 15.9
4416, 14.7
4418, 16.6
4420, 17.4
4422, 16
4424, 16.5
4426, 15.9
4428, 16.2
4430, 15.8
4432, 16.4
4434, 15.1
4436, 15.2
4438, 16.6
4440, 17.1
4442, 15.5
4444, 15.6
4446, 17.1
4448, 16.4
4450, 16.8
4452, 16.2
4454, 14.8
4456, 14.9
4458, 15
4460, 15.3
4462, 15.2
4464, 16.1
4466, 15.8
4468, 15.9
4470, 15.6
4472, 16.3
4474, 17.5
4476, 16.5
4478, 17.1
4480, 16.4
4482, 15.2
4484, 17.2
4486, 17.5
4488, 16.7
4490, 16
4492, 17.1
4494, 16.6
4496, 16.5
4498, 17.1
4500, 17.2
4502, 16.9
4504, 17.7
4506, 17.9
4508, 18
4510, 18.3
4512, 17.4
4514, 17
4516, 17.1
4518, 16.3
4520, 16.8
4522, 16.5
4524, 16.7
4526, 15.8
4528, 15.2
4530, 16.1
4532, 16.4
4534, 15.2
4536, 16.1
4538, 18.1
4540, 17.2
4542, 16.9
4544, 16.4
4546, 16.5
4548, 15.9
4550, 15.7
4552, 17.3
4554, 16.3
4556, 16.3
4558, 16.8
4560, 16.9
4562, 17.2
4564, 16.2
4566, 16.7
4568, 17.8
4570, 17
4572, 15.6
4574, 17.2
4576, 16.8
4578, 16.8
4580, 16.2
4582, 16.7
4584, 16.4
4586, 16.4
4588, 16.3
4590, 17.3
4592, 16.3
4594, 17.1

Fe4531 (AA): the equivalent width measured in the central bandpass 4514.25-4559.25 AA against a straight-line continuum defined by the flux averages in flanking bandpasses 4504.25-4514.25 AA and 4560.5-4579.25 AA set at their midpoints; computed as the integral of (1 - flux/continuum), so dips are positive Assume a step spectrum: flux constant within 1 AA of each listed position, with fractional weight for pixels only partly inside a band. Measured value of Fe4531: 2.29 AA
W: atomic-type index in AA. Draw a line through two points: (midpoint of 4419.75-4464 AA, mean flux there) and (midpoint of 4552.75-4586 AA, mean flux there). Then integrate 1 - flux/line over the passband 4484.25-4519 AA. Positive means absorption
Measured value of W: -1.8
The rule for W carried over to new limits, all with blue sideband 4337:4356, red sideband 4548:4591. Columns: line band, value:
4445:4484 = -1.8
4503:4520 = -1.6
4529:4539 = -0.1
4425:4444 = -1.3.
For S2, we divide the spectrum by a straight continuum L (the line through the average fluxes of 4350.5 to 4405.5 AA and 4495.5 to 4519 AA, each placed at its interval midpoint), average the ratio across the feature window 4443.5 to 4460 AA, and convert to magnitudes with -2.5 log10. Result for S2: 0.03 mag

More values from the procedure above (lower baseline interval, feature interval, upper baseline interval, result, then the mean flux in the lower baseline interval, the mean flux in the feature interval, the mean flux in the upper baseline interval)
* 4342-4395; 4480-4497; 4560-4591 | -0.04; 15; 16.6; 16.7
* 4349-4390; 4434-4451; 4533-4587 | -0.04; 15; 16.2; 16.6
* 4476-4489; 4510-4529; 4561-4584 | 0.00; 16.7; 16.6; 16.7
